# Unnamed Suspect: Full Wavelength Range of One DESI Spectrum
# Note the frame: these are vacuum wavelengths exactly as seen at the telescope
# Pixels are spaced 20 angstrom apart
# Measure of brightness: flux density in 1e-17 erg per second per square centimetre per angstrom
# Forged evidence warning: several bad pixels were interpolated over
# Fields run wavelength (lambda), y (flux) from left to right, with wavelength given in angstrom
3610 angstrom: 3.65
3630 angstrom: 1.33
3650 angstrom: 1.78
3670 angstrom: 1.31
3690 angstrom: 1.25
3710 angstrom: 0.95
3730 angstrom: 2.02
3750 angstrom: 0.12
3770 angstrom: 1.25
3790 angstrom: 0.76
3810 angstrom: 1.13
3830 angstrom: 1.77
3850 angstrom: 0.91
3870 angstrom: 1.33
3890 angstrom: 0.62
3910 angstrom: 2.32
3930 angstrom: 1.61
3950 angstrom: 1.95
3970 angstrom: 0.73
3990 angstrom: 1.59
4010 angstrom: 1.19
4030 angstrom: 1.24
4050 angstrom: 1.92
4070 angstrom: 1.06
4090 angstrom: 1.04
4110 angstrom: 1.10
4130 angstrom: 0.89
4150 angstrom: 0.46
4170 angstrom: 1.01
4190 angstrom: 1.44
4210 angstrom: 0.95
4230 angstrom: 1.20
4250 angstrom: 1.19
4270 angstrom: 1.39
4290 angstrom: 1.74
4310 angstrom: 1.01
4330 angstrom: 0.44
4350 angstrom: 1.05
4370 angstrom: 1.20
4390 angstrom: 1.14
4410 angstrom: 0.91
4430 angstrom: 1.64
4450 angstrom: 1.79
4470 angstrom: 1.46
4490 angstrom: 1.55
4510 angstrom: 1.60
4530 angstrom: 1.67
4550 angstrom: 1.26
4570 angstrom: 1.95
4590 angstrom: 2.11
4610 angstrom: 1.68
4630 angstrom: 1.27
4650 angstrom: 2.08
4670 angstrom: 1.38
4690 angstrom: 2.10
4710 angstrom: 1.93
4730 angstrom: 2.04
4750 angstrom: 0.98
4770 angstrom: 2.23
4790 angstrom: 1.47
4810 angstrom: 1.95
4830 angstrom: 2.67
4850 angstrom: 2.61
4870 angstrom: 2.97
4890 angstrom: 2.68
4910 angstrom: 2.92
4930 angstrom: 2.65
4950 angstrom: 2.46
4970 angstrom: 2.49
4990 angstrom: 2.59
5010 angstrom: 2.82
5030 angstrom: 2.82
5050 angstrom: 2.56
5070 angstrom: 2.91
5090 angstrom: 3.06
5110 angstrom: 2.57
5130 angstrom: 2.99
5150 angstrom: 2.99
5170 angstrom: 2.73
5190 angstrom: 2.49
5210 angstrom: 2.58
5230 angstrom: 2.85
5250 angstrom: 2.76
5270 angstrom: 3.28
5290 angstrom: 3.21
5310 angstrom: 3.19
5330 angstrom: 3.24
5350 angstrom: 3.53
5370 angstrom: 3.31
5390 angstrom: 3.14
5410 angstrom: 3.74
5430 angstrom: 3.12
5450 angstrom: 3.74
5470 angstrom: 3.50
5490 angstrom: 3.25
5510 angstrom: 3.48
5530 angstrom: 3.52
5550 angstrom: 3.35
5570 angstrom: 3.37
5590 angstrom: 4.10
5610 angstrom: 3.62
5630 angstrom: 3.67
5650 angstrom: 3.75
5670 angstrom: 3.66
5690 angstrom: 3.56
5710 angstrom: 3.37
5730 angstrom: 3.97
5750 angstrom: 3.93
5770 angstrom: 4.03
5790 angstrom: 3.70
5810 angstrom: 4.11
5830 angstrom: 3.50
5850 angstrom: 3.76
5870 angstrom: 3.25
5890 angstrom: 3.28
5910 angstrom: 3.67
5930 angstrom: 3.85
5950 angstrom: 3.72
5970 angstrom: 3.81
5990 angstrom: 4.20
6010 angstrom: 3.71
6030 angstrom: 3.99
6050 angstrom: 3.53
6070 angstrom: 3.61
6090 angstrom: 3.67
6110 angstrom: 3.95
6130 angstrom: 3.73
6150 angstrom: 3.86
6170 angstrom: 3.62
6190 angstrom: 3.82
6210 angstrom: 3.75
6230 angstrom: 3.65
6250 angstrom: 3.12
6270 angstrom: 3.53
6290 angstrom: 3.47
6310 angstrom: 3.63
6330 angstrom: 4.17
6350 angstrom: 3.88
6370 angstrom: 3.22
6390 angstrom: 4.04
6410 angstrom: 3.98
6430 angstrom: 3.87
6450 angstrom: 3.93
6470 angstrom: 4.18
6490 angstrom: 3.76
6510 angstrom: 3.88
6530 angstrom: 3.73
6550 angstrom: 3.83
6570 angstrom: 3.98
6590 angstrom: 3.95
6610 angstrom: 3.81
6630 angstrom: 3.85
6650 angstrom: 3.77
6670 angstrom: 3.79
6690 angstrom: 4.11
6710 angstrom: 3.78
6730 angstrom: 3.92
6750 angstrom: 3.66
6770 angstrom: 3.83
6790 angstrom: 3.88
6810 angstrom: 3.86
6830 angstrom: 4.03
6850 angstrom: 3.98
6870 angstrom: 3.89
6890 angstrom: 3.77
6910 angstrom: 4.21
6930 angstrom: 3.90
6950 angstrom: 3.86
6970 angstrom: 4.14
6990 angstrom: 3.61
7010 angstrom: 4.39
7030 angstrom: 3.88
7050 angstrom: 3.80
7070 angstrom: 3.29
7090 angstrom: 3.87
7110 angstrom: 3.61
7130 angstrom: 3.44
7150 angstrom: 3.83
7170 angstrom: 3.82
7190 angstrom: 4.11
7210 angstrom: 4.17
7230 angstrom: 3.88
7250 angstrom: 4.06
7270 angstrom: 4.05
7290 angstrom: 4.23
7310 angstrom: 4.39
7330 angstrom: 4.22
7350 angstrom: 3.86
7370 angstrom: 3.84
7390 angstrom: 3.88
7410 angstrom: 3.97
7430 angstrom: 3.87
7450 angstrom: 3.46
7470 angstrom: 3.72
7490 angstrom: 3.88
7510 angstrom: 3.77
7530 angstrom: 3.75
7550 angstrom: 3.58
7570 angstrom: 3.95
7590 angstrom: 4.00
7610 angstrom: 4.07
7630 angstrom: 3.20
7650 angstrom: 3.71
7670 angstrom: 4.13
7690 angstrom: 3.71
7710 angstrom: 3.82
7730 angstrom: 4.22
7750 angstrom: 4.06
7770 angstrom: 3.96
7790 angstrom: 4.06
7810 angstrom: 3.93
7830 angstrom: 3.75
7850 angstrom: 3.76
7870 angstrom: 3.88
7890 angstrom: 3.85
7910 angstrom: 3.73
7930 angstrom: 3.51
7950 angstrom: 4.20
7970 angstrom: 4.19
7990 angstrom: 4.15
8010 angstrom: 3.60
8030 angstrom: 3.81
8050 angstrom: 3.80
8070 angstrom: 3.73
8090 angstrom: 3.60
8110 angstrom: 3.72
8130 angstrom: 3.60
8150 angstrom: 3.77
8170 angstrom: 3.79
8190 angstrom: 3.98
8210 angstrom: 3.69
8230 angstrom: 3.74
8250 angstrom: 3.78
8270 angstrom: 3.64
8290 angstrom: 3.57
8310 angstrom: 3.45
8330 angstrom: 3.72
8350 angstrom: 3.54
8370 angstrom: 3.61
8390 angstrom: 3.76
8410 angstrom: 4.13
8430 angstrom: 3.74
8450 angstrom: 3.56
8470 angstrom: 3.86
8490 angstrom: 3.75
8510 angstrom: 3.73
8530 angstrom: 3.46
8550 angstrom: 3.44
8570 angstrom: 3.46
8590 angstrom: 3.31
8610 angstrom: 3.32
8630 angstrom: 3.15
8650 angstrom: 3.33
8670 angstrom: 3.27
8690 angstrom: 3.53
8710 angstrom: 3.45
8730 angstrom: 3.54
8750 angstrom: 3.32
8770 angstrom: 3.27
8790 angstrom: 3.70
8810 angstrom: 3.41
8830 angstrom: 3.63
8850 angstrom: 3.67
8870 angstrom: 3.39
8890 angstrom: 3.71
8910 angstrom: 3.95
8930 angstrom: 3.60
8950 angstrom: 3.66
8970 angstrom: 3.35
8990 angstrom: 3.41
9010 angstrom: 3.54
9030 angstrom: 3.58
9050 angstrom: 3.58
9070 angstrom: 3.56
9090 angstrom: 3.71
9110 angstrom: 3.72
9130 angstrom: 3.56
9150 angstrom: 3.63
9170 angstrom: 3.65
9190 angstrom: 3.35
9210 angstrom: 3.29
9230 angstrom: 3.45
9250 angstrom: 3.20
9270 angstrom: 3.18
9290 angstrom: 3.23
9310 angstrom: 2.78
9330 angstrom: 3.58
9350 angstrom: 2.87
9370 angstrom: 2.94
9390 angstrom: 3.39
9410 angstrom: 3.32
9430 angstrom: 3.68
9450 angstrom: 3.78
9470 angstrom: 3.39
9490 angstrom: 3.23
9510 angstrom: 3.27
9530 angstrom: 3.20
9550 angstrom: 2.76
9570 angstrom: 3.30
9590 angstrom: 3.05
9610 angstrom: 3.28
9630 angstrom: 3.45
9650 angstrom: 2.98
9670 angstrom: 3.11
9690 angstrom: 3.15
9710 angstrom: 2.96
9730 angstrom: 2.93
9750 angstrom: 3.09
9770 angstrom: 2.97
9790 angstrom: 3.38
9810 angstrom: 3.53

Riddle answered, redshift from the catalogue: 0.208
